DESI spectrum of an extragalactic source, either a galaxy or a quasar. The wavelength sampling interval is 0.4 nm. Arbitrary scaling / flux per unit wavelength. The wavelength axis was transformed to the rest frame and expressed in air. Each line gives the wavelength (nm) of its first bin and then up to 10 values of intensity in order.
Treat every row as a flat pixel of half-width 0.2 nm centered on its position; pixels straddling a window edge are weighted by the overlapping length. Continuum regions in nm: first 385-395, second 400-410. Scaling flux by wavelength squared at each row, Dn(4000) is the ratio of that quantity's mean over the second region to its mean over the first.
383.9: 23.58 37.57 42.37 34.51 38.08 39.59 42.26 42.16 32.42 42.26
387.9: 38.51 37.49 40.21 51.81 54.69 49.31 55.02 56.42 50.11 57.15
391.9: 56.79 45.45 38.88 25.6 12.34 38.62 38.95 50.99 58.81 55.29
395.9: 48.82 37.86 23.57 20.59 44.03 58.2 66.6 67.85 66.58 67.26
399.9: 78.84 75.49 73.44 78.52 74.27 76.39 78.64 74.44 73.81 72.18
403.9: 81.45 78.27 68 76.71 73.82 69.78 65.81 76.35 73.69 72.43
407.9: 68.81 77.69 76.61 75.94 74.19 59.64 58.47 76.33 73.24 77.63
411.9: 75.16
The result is 1.85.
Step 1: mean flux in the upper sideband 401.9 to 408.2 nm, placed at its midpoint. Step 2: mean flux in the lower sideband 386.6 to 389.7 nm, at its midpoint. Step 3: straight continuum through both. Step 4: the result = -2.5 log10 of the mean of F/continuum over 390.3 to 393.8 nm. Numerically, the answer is 0.13 mag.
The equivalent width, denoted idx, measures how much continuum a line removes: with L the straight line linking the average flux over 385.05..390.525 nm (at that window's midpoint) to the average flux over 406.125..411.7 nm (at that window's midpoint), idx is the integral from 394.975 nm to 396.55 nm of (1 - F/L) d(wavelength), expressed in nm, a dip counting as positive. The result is 0.14 nm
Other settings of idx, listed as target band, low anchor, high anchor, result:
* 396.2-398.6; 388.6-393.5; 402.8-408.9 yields 0.65 nm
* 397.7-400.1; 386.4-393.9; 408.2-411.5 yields -0.49 nm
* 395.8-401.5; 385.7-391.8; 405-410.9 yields 0.13 nm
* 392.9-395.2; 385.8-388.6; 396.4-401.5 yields 0.68 nm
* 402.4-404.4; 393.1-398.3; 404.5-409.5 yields -0.42 nm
